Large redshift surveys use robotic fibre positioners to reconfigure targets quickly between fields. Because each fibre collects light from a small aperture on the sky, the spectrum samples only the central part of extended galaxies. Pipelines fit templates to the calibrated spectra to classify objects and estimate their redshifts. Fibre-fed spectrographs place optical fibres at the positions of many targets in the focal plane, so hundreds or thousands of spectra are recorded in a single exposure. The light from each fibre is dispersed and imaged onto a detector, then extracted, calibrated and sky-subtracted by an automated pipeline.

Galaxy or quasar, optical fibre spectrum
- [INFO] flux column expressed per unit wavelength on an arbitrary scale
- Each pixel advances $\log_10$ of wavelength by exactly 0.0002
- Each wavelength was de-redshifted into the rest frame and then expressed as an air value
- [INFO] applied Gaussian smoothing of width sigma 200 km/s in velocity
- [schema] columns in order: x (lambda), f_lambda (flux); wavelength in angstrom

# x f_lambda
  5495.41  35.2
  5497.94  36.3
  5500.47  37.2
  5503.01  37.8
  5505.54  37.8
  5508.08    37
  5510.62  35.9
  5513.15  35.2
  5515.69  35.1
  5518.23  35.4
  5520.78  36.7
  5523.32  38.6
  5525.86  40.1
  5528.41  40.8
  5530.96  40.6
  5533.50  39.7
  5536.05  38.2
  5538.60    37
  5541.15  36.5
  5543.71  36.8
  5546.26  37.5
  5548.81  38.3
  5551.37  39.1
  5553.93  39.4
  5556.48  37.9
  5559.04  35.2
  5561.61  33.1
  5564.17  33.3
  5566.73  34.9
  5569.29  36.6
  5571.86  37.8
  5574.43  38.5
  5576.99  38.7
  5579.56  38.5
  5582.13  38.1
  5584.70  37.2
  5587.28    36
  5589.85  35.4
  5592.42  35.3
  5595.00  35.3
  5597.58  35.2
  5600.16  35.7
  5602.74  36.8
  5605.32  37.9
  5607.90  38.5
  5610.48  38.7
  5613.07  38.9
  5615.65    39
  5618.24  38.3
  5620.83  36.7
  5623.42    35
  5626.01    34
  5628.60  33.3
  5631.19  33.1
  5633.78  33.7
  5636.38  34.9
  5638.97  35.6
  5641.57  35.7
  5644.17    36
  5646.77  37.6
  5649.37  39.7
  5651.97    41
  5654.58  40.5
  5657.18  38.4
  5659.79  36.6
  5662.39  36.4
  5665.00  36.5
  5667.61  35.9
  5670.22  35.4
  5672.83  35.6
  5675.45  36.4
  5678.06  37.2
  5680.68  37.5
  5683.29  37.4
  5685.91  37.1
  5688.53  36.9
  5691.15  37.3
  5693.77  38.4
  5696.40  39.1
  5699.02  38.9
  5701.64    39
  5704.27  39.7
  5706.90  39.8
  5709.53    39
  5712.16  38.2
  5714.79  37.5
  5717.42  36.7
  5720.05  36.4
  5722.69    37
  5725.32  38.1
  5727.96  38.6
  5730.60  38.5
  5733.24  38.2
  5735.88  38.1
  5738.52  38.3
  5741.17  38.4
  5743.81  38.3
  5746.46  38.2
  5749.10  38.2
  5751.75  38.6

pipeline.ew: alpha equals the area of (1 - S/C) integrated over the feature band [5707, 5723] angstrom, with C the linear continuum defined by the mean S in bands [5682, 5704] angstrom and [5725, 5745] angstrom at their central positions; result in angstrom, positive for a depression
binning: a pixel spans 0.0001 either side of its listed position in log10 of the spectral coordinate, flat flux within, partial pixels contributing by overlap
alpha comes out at 0.2 angstrom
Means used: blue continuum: 38.1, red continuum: 38.3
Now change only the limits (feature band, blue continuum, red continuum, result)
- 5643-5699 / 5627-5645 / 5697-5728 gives -2.0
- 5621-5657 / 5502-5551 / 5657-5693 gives 0.7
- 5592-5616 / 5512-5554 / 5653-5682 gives 0.2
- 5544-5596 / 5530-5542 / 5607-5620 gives 2.3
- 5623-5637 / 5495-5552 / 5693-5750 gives 1.5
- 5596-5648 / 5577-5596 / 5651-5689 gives 1.0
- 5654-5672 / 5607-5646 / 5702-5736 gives 0.0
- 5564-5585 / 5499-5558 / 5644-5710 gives 0.3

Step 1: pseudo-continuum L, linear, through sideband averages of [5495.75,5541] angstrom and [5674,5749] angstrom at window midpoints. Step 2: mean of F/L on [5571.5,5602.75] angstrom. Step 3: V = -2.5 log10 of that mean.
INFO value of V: 0.027 mag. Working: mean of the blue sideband 37.5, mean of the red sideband 38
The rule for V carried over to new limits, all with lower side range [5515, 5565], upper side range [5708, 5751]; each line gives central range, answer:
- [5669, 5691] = 0.03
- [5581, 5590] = 0.02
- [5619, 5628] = 0.07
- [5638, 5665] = 0.00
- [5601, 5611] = 0.00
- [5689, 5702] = -0.01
